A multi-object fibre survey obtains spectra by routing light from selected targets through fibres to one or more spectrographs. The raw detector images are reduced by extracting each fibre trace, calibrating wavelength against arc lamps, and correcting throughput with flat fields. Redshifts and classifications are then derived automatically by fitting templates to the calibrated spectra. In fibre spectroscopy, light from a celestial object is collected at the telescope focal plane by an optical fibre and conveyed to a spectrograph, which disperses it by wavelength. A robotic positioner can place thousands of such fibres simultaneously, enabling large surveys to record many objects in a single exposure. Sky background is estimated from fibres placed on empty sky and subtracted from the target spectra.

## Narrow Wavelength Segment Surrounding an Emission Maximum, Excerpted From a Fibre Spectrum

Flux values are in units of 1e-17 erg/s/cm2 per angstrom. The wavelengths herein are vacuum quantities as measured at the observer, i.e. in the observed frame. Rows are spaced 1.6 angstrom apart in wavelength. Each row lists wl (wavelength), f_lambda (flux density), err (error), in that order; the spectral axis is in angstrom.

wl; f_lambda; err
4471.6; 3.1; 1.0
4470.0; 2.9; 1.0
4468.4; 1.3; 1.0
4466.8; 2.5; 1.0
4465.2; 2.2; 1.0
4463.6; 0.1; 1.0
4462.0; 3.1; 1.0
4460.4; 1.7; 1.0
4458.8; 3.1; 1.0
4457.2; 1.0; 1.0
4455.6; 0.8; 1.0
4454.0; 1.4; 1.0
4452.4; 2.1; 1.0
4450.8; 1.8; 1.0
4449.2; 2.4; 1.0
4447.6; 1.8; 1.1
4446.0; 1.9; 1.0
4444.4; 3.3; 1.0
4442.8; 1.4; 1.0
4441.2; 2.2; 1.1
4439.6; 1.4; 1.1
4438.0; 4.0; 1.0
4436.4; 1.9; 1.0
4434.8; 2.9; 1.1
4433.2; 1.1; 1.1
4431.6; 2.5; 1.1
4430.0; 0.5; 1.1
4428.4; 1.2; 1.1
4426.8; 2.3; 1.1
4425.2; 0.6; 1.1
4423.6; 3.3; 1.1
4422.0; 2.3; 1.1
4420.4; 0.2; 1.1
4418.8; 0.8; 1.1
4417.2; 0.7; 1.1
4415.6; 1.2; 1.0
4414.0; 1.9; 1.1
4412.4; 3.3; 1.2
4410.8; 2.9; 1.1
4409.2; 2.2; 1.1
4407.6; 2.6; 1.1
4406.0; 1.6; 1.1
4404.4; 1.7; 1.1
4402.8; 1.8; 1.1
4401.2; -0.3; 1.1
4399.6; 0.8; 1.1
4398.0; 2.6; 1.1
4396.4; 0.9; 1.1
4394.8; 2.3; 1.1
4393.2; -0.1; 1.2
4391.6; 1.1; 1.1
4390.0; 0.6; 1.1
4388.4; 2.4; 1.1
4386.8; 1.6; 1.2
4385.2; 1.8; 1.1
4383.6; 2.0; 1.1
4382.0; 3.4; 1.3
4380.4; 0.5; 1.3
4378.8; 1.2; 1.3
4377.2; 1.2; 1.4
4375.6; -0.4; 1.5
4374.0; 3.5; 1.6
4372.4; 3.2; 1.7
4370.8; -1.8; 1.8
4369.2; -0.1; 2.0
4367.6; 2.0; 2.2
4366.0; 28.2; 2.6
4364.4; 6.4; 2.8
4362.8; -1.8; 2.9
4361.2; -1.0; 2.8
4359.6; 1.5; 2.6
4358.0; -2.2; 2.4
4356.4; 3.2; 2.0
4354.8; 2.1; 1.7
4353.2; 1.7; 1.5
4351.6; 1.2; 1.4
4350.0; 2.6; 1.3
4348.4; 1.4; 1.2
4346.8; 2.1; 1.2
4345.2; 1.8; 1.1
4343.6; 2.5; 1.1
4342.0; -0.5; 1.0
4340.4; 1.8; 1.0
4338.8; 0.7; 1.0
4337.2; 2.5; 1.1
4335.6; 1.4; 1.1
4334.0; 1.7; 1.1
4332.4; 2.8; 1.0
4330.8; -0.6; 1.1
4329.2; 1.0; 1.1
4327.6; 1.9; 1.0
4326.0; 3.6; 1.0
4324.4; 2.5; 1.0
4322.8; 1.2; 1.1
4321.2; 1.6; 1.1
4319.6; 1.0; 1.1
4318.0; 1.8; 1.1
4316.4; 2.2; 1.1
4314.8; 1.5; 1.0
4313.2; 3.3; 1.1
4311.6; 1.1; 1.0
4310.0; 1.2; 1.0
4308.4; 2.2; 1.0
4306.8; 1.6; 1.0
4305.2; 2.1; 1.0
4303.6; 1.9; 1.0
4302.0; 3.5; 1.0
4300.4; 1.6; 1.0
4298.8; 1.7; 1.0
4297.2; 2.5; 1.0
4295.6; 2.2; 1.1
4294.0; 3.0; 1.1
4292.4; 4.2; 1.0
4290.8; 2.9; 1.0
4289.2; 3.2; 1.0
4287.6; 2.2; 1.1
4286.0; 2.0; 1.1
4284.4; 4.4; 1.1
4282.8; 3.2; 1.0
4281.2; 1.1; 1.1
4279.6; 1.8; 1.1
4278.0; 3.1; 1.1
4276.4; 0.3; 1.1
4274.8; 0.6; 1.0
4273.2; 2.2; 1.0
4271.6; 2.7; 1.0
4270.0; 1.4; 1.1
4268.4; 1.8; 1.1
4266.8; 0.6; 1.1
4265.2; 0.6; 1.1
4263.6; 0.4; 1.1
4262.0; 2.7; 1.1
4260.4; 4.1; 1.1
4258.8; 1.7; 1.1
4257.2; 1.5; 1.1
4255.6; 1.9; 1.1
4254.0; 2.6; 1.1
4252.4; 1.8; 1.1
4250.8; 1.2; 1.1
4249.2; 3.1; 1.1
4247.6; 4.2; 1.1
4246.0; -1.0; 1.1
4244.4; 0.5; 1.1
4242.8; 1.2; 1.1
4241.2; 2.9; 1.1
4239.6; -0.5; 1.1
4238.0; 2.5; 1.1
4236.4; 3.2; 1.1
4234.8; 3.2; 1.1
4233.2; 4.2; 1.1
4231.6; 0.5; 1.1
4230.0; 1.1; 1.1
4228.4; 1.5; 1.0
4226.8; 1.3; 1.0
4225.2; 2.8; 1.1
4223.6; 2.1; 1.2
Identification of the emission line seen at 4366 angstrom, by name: Hgamma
